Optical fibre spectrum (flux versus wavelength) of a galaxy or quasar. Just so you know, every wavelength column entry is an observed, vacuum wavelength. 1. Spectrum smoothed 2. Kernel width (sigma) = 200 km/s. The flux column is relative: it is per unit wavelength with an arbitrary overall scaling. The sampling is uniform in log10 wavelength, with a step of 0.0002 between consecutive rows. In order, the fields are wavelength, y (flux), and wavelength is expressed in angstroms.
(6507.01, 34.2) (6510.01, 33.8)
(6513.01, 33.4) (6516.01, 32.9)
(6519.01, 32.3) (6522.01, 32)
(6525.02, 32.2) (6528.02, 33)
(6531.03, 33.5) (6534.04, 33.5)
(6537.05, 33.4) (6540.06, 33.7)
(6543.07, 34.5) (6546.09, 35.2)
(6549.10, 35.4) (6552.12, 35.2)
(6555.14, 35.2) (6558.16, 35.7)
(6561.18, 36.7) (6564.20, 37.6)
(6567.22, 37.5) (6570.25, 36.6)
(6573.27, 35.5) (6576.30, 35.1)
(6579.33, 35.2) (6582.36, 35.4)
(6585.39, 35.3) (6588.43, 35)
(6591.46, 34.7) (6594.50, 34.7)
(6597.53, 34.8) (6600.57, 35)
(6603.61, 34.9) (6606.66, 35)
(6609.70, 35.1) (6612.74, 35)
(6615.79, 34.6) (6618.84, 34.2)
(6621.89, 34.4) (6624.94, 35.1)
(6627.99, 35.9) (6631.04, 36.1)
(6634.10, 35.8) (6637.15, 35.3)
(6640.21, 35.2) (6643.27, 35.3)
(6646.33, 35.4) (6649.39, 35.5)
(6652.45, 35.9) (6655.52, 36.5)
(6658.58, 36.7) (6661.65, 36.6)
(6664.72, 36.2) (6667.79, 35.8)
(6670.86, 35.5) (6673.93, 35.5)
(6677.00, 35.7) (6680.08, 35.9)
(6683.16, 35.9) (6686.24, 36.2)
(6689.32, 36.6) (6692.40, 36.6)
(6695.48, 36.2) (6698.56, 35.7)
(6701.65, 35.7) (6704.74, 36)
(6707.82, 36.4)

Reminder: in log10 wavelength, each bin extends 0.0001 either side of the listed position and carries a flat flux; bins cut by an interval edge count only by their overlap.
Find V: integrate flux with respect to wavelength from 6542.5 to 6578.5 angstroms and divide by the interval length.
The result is 35.9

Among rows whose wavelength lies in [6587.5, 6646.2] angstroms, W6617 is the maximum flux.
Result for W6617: 36.1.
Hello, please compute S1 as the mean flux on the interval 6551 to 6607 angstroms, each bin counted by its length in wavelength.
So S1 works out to 35.5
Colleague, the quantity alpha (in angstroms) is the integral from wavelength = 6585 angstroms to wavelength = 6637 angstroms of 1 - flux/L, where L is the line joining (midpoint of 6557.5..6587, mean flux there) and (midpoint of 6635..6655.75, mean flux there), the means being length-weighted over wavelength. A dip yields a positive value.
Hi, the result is 1.1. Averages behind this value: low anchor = 36.1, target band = 35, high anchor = 35.5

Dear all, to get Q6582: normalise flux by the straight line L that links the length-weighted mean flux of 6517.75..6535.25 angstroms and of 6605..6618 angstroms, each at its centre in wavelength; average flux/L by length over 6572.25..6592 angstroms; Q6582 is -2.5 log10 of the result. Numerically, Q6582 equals -0.03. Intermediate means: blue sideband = 32.7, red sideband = 34.9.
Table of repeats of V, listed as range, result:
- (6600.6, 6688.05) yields 35.5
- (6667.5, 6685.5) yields 35.7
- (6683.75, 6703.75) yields 36.1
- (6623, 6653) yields 35.5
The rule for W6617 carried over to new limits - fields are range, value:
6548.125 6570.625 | 37.6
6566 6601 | 37.5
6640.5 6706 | 36.7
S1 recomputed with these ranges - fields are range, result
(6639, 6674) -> 35.9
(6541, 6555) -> 35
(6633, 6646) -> 35.4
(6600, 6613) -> 35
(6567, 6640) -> 35.2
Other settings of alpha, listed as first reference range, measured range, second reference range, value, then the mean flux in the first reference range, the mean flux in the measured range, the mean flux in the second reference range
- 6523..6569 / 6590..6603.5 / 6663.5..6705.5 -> 0.2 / 34.8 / 34.8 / 36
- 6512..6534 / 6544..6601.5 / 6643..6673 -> -2.7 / 32.8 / 35.6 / 36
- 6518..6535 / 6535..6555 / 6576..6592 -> -0.6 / 32.7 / 34.6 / 35.1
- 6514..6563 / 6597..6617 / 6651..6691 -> 0.1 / 34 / 34.9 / 36.1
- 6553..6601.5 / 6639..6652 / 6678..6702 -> 0.2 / 35.6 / 35.4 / 36.1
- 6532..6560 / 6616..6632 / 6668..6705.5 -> 0.1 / 34.6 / 35.1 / 36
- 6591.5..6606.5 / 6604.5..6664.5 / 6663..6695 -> -0.2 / 34.8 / 35.5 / 36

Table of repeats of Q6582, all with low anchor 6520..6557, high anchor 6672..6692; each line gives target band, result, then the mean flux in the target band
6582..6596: -0.01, 35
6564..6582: -0.05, 36.1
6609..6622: 0.01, 34.7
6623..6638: -0.01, 35.6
